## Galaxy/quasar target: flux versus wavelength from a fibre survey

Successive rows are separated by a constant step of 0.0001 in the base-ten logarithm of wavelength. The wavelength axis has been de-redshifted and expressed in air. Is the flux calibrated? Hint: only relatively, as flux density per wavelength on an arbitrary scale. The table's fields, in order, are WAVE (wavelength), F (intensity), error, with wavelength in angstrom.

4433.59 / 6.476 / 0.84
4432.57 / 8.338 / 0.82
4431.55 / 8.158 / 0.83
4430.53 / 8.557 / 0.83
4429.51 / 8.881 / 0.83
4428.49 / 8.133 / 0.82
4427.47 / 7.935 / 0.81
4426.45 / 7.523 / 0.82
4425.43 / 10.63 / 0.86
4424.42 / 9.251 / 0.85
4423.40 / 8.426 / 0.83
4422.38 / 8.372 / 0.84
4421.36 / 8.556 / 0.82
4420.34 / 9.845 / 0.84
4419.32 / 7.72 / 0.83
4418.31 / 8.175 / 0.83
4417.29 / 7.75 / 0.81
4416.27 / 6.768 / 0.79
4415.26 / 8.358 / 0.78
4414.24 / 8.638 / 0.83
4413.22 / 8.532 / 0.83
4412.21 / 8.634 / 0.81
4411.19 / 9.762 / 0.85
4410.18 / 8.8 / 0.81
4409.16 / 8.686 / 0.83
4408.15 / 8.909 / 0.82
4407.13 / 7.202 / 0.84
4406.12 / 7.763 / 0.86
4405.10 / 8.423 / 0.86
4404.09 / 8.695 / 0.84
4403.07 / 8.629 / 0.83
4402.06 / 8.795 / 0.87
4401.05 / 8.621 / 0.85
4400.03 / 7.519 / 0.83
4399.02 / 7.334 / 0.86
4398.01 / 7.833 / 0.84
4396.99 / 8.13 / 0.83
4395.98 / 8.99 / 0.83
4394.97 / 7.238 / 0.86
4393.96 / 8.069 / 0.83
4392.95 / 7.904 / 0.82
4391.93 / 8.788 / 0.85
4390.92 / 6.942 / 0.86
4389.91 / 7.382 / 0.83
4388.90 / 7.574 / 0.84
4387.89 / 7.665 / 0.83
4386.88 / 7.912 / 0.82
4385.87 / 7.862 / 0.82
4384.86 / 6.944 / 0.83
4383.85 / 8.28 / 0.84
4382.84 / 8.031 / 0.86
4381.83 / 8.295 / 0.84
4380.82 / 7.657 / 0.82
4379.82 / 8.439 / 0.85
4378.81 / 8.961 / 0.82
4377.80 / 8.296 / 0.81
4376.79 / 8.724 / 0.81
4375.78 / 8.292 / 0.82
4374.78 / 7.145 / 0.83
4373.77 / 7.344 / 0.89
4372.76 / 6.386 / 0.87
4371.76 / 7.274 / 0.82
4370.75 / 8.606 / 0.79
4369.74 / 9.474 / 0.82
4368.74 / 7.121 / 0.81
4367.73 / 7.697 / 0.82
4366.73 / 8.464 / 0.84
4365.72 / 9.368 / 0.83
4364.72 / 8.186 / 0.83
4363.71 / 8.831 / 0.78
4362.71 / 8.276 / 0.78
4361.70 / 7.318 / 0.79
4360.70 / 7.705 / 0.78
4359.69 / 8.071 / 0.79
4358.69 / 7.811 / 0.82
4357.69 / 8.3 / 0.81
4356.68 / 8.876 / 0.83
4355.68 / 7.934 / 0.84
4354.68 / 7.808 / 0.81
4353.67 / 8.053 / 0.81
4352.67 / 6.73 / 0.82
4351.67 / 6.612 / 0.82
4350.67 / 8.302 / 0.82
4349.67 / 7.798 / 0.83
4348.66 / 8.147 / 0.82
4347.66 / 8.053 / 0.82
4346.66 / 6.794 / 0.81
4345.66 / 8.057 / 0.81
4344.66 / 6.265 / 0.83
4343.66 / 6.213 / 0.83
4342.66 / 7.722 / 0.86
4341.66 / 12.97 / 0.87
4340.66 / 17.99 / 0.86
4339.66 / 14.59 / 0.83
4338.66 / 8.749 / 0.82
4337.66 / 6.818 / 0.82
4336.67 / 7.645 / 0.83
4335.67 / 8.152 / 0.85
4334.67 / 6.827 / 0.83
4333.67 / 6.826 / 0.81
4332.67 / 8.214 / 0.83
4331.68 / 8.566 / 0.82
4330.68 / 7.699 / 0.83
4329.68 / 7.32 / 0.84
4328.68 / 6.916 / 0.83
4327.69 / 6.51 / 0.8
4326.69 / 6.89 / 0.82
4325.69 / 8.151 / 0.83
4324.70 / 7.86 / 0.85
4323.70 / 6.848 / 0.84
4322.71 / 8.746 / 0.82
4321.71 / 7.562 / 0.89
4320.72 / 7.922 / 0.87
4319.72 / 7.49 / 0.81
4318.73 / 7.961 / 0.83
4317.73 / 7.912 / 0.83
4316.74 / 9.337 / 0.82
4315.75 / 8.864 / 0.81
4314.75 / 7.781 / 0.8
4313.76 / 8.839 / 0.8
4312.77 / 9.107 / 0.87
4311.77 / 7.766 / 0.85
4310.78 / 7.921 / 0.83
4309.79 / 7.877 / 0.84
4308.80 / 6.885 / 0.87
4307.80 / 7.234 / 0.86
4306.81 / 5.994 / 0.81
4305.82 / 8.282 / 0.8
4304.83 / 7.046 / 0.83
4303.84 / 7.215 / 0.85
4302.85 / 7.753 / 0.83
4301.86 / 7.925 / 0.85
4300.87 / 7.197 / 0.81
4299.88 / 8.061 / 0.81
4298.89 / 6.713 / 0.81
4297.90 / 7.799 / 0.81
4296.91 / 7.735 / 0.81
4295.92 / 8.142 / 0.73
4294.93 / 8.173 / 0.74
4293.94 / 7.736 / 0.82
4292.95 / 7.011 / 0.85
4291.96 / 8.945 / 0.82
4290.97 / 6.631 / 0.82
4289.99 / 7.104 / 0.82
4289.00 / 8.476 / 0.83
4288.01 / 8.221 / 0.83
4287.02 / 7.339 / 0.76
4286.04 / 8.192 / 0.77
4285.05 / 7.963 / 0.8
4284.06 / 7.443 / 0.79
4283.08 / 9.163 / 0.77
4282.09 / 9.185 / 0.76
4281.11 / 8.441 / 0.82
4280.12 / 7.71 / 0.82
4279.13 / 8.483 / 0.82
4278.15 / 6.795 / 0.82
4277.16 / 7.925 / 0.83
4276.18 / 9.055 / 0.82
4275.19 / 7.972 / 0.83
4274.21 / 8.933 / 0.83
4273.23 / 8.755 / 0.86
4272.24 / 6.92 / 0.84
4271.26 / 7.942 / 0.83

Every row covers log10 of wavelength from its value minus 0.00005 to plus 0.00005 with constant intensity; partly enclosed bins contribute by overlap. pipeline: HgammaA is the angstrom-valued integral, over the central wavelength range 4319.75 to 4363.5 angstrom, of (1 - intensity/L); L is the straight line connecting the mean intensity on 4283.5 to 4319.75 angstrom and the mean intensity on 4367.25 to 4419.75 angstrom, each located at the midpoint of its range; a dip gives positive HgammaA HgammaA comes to -1.3 angstrom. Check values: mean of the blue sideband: 7.79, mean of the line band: 8.15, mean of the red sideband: 8.06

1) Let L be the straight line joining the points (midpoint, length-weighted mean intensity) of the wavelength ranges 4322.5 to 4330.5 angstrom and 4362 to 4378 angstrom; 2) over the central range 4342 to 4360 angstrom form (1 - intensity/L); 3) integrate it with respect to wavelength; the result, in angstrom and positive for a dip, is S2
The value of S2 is 0.2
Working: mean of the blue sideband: 7.37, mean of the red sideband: 8.08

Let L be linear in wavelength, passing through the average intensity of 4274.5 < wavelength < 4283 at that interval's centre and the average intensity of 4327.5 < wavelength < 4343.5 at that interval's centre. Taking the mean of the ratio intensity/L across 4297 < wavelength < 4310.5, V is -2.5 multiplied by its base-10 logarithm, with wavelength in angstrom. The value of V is 0.16 mag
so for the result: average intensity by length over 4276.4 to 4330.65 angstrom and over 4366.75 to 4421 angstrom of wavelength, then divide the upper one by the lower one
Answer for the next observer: 1.04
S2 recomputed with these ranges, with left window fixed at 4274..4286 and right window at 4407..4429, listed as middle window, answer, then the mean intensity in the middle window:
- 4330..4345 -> -1.2 angstrom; 9.03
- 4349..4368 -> 0.9 angstrom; 8.01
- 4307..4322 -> 0.6 angstrom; 8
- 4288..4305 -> 1.3 angstrom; 7.65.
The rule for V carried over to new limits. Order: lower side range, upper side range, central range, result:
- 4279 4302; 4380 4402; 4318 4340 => 0.00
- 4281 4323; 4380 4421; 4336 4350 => -0.15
